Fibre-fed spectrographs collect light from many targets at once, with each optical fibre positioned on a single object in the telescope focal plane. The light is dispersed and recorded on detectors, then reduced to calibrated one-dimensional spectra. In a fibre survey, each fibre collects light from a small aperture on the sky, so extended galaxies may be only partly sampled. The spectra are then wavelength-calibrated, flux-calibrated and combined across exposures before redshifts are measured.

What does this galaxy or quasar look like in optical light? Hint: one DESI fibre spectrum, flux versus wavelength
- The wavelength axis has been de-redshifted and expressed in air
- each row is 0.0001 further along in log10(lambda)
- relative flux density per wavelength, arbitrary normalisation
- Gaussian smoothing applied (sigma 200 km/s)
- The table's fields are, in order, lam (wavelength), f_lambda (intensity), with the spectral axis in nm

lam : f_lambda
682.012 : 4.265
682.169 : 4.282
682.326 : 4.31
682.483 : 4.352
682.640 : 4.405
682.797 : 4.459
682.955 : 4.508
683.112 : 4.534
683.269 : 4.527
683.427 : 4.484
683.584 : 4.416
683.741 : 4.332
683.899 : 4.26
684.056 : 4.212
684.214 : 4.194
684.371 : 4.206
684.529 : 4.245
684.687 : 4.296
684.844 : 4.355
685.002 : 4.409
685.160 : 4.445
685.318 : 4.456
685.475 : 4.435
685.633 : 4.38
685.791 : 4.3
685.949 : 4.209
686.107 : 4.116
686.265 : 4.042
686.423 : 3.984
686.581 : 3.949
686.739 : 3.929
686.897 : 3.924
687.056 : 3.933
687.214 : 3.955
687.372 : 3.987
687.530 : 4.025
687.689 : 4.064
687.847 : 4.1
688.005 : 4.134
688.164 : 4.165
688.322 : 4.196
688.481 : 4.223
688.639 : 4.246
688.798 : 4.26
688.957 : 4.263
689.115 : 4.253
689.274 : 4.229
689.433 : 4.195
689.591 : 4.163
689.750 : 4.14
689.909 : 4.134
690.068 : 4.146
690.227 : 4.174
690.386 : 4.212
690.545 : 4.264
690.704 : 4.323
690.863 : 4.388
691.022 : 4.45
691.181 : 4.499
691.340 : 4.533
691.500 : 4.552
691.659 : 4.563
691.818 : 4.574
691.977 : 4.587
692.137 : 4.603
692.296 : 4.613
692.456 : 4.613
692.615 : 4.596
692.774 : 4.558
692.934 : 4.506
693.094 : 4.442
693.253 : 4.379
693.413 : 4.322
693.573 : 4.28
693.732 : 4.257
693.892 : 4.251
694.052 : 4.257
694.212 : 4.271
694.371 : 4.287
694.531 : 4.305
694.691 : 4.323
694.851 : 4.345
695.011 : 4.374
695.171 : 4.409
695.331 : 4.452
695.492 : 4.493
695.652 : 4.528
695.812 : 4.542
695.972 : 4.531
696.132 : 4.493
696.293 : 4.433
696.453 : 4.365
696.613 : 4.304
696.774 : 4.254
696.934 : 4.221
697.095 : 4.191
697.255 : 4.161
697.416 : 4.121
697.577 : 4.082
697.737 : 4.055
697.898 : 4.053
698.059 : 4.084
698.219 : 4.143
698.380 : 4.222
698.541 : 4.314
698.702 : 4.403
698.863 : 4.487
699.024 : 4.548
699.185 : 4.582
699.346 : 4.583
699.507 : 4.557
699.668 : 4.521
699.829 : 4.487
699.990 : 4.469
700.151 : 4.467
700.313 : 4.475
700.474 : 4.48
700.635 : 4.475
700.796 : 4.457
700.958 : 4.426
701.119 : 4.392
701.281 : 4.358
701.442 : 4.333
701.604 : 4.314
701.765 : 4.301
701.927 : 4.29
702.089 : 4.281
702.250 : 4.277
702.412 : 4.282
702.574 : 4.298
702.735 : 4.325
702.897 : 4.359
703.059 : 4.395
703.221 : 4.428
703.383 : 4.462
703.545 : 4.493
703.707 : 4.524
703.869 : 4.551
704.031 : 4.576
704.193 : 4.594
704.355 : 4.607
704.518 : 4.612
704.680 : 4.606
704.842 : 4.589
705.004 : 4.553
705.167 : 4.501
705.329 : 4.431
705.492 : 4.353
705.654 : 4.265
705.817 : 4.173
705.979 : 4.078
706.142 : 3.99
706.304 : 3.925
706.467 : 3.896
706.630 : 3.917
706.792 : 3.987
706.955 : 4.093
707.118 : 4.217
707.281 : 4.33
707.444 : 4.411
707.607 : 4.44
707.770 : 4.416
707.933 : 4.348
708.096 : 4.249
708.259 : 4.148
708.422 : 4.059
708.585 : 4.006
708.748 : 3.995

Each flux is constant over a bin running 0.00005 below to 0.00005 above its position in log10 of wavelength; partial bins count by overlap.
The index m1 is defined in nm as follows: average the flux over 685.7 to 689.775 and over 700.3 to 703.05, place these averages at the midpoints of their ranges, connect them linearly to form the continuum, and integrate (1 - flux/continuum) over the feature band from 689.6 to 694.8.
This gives -0.24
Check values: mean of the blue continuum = 4.12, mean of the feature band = 4.38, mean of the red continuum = 4.36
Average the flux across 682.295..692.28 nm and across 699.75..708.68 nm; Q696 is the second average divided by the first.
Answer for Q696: 1.02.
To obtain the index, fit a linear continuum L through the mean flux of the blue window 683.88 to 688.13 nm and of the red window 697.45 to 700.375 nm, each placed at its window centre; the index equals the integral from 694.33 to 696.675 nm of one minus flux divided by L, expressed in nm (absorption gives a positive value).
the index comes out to -0.059 nm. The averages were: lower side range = 4.17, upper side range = 4.36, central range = 4.42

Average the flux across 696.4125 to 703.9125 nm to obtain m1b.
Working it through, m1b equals 4.35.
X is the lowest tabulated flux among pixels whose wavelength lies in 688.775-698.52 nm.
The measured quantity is 4.053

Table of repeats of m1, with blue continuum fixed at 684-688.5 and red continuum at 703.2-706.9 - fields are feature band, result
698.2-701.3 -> -0.11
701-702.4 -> 0.00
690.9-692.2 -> -0.10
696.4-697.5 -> 0.01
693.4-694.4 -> -0.01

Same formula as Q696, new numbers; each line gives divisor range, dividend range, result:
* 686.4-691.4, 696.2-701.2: 1.04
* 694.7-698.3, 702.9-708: 1.01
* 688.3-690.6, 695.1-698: 1.03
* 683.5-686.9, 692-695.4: 1.04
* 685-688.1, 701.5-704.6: 1.07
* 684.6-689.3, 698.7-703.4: 1.06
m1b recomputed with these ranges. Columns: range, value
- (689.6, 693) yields 4.42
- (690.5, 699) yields 4.37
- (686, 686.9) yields 4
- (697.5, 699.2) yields 4.26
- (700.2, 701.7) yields 4.41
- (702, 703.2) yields 4.32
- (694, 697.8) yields 4.33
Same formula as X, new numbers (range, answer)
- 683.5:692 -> 3.924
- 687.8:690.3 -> 4.1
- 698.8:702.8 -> 4.277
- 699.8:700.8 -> 4.457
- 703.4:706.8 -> 3.896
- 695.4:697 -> 4.221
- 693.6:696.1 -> 4.251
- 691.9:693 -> 4.506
